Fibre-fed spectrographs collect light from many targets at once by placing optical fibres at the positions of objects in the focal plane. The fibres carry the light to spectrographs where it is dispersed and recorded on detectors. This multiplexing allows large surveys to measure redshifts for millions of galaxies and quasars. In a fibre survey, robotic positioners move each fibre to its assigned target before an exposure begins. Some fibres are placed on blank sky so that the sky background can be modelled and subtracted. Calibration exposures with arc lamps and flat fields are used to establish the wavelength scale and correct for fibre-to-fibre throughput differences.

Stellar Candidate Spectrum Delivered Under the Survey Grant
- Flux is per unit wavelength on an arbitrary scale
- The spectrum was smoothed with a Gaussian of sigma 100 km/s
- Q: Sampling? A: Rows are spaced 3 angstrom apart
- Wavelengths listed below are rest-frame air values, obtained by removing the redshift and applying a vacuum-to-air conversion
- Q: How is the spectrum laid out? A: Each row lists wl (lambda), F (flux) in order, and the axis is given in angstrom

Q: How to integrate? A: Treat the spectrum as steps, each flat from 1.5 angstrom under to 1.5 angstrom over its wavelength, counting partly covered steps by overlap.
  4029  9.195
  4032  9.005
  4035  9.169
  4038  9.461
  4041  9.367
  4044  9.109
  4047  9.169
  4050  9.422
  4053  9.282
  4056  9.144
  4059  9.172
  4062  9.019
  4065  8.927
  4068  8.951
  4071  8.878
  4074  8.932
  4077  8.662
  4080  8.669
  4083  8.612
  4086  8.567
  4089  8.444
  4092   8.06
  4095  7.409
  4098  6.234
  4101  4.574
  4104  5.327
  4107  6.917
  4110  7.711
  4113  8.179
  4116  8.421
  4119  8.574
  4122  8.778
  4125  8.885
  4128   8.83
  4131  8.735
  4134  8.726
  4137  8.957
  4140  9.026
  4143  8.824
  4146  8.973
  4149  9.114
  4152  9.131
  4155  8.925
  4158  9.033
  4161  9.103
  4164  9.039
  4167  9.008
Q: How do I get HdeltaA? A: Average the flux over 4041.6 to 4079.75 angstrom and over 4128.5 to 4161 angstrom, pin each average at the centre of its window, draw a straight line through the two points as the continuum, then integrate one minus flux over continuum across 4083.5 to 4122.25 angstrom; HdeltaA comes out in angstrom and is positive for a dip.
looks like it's 6.61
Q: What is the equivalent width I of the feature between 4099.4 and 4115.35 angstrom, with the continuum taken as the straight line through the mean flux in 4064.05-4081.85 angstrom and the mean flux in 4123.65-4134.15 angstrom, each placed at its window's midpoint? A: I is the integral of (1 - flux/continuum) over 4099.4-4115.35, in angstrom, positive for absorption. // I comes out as 3.9 angstrom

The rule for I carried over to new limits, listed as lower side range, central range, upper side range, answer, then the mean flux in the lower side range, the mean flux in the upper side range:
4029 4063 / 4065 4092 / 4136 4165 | 1.4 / 9.21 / 9.01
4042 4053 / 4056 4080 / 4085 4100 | -1.2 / 9.25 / 7.61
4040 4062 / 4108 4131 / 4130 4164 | 1.5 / 9.22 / 8.97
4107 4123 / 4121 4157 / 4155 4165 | -1.1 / 8.19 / 9.04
